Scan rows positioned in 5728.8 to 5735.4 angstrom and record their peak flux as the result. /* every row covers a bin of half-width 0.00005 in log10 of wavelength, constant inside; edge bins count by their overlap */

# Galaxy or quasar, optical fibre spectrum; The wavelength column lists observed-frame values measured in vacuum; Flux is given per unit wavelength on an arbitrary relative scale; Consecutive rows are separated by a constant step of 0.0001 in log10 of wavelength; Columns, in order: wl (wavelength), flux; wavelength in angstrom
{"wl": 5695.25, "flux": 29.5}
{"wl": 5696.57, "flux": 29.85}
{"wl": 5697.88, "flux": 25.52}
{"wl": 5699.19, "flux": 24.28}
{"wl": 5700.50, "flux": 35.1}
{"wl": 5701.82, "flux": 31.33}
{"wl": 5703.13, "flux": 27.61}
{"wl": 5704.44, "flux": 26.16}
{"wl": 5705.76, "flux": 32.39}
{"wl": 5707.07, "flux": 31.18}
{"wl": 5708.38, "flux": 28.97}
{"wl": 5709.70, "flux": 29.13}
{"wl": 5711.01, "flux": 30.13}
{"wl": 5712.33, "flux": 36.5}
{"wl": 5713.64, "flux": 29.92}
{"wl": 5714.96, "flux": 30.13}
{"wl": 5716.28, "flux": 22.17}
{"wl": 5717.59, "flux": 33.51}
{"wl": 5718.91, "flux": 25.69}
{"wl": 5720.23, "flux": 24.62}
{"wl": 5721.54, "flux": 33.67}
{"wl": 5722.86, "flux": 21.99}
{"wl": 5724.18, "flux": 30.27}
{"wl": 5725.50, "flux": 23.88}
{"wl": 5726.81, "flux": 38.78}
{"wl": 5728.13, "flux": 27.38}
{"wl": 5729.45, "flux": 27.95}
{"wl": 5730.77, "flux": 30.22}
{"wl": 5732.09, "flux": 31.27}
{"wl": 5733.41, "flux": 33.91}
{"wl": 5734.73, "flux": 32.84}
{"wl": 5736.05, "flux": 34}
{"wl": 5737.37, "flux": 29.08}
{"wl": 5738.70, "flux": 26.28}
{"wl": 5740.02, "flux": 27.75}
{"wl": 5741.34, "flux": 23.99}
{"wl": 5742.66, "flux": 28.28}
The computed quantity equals 33.91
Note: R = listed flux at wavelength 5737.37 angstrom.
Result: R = 29.08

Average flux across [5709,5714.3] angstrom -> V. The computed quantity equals 31.4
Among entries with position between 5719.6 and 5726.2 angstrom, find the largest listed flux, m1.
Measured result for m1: 33.67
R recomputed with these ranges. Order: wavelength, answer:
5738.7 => 26.28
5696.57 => 29.85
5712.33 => 36.5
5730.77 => 30.22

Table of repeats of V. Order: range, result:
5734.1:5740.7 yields 29.9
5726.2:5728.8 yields 32.9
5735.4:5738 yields 31.6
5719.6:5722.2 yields 29.3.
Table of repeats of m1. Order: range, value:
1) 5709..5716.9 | 36.5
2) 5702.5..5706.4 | 32.39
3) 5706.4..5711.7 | 31.18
